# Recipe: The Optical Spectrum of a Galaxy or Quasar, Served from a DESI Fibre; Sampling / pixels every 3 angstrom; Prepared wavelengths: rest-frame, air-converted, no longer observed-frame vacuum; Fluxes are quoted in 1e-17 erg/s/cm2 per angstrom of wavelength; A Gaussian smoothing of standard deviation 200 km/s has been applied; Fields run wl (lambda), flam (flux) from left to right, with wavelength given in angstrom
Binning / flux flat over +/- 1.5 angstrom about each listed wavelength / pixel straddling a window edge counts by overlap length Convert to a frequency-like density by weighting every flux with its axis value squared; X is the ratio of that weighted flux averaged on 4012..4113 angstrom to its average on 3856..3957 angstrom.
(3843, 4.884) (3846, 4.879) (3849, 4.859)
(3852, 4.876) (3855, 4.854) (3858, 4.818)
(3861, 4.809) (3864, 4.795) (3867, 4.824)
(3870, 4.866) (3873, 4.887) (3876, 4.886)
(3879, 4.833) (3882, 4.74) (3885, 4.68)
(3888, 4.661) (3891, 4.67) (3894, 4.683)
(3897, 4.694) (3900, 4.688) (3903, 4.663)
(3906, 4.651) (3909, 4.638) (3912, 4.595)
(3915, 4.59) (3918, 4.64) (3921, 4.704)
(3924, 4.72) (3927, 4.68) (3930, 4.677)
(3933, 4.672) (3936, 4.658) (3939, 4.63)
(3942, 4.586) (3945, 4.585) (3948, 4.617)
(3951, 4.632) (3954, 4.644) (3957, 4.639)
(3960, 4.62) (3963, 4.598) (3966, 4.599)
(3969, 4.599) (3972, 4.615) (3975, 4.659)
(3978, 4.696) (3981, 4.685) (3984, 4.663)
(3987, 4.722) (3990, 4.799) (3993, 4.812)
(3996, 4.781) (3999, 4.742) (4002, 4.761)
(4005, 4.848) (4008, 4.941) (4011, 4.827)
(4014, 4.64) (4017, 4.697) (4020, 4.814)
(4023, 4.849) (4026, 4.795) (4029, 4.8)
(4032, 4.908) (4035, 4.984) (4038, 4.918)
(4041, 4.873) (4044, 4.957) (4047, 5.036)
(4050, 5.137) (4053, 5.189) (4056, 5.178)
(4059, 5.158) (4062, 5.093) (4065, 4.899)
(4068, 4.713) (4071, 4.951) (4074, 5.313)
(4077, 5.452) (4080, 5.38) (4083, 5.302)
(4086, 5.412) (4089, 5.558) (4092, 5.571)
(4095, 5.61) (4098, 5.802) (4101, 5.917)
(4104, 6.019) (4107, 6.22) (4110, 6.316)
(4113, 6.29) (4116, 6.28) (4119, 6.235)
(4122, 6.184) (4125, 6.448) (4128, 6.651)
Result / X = 1.2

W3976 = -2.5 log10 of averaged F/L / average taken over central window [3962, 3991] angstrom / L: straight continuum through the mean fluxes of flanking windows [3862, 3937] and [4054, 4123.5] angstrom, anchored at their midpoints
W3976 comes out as 0.092 mag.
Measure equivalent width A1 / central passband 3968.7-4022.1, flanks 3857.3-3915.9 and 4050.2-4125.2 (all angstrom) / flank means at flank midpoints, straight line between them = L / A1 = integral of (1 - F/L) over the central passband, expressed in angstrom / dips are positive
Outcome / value 4.7 angstrom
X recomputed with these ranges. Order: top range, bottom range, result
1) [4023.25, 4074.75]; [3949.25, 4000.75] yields 1.11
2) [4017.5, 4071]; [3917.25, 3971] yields 1.12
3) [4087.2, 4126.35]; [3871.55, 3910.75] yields 1.42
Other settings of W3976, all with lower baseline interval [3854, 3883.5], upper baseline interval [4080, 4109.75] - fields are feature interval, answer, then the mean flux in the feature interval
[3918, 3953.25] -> 0.10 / 4.65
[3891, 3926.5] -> 0.07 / 4.66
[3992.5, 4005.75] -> 0.12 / 4.78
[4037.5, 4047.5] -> 0.12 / 4.94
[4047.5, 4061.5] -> 0.08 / 5.15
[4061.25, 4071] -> 0.15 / 4.89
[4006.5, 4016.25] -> 0.13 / 4.79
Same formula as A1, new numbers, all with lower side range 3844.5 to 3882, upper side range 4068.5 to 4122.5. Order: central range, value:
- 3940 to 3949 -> 1.0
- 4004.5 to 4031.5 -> 3.2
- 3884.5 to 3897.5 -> 0.7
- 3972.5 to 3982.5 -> 1.2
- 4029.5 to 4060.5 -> 2.9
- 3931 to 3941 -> 0.9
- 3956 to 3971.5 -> 1.8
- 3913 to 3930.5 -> 1.4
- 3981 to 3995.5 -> 1.6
